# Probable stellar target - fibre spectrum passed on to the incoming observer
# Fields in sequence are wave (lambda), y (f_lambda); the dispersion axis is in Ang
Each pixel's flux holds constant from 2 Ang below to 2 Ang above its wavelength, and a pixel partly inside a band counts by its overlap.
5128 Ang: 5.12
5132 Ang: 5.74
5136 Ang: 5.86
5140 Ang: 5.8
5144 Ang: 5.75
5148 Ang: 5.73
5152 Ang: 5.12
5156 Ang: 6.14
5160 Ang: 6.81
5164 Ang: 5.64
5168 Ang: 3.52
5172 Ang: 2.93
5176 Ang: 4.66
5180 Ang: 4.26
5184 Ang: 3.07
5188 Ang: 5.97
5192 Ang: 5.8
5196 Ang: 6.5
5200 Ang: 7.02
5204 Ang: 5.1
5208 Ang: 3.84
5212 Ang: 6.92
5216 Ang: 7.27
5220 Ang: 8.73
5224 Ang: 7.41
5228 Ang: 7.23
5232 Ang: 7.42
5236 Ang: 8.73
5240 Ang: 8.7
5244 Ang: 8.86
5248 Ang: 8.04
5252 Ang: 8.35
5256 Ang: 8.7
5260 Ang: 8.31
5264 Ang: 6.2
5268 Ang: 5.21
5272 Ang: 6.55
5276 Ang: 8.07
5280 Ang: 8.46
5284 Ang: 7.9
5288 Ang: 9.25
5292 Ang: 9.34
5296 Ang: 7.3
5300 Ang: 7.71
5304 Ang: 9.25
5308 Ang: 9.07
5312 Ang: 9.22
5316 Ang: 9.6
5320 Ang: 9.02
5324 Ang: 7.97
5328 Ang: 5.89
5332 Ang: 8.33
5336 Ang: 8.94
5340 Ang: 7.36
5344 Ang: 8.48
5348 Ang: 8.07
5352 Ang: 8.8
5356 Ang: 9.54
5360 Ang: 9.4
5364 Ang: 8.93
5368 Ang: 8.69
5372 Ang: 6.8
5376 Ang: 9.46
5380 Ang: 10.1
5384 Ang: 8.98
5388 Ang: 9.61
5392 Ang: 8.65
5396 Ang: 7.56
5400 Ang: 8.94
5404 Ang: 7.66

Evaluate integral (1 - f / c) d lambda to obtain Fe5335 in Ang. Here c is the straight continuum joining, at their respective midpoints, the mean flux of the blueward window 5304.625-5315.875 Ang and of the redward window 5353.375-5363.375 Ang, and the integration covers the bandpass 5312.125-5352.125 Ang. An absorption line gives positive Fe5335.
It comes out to 4.4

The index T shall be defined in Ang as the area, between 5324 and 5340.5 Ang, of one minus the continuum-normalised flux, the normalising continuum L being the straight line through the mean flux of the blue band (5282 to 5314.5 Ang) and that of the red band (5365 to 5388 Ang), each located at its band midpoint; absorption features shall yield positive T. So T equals 2.0 Ang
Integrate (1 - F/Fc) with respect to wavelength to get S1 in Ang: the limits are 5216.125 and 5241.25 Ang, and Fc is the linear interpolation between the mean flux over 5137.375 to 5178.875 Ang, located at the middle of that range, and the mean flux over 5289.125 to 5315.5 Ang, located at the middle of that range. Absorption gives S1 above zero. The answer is -3.8 Ang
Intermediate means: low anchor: 5.2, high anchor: 8.72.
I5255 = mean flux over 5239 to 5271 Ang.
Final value 7.73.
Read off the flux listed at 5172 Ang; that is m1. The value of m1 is 2.93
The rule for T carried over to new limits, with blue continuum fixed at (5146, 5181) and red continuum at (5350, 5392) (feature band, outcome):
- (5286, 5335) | -4.27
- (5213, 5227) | -3.69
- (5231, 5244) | -4.05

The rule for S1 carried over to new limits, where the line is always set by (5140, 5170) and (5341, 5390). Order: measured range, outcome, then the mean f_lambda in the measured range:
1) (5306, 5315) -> -1.3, 9.2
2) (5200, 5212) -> 2.0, 5.3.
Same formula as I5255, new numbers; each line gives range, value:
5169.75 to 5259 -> 6.62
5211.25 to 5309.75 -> 7.97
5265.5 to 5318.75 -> 8.22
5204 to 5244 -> 7.32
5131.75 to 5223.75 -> 5.6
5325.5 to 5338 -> 7.73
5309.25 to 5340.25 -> 8.36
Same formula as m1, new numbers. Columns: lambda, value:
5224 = 7.41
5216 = 7.27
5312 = 9.22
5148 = 5.73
